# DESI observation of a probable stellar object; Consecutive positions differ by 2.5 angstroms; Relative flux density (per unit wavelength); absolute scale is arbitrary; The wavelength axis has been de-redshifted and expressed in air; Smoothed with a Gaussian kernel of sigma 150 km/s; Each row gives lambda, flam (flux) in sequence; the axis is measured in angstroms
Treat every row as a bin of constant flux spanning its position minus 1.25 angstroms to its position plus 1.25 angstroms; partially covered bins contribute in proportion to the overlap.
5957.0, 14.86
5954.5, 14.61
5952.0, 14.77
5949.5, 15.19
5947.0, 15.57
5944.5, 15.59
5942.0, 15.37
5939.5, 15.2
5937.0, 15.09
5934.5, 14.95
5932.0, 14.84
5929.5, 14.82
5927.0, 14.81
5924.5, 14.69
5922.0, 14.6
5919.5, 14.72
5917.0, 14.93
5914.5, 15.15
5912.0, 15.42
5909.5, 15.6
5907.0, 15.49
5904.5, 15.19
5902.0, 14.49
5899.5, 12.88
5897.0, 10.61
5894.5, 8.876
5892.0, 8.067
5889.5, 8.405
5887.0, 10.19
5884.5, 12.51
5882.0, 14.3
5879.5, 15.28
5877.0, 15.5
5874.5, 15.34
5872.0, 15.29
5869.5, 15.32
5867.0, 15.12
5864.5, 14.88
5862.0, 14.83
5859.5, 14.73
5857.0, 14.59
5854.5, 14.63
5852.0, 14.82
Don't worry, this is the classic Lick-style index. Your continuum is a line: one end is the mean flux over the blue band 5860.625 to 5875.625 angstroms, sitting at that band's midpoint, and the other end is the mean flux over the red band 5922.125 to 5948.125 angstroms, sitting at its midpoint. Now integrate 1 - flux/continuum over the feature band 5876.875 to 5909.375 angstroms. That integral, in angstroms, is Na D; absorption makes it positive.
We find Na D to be 5.7 angstroms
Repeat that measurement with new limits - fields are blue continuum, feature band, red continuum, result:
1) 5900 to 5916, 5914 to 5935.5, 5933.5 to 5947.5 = 0.5 angstroms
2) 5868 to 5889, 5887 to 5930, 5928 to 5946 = 3.8 angstroms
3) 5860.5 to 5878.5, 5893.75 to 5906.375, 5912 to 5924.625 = 1.9 angstroms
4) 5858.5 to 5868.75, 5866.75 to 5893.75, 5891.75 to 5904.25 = 0.7 angstroms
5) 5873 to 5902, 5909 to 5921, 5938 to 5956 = -1.4 angstroms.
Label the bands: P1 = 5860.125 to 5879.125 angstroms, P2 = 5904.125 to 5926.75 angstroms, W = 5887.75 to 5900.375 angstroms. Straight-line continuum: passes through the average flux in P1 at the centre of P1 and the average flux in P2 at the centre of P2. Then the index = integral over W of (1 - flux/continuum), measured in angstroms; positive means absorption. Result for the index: 4.5 angstroms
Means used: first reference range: 15.2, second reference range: 15.1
